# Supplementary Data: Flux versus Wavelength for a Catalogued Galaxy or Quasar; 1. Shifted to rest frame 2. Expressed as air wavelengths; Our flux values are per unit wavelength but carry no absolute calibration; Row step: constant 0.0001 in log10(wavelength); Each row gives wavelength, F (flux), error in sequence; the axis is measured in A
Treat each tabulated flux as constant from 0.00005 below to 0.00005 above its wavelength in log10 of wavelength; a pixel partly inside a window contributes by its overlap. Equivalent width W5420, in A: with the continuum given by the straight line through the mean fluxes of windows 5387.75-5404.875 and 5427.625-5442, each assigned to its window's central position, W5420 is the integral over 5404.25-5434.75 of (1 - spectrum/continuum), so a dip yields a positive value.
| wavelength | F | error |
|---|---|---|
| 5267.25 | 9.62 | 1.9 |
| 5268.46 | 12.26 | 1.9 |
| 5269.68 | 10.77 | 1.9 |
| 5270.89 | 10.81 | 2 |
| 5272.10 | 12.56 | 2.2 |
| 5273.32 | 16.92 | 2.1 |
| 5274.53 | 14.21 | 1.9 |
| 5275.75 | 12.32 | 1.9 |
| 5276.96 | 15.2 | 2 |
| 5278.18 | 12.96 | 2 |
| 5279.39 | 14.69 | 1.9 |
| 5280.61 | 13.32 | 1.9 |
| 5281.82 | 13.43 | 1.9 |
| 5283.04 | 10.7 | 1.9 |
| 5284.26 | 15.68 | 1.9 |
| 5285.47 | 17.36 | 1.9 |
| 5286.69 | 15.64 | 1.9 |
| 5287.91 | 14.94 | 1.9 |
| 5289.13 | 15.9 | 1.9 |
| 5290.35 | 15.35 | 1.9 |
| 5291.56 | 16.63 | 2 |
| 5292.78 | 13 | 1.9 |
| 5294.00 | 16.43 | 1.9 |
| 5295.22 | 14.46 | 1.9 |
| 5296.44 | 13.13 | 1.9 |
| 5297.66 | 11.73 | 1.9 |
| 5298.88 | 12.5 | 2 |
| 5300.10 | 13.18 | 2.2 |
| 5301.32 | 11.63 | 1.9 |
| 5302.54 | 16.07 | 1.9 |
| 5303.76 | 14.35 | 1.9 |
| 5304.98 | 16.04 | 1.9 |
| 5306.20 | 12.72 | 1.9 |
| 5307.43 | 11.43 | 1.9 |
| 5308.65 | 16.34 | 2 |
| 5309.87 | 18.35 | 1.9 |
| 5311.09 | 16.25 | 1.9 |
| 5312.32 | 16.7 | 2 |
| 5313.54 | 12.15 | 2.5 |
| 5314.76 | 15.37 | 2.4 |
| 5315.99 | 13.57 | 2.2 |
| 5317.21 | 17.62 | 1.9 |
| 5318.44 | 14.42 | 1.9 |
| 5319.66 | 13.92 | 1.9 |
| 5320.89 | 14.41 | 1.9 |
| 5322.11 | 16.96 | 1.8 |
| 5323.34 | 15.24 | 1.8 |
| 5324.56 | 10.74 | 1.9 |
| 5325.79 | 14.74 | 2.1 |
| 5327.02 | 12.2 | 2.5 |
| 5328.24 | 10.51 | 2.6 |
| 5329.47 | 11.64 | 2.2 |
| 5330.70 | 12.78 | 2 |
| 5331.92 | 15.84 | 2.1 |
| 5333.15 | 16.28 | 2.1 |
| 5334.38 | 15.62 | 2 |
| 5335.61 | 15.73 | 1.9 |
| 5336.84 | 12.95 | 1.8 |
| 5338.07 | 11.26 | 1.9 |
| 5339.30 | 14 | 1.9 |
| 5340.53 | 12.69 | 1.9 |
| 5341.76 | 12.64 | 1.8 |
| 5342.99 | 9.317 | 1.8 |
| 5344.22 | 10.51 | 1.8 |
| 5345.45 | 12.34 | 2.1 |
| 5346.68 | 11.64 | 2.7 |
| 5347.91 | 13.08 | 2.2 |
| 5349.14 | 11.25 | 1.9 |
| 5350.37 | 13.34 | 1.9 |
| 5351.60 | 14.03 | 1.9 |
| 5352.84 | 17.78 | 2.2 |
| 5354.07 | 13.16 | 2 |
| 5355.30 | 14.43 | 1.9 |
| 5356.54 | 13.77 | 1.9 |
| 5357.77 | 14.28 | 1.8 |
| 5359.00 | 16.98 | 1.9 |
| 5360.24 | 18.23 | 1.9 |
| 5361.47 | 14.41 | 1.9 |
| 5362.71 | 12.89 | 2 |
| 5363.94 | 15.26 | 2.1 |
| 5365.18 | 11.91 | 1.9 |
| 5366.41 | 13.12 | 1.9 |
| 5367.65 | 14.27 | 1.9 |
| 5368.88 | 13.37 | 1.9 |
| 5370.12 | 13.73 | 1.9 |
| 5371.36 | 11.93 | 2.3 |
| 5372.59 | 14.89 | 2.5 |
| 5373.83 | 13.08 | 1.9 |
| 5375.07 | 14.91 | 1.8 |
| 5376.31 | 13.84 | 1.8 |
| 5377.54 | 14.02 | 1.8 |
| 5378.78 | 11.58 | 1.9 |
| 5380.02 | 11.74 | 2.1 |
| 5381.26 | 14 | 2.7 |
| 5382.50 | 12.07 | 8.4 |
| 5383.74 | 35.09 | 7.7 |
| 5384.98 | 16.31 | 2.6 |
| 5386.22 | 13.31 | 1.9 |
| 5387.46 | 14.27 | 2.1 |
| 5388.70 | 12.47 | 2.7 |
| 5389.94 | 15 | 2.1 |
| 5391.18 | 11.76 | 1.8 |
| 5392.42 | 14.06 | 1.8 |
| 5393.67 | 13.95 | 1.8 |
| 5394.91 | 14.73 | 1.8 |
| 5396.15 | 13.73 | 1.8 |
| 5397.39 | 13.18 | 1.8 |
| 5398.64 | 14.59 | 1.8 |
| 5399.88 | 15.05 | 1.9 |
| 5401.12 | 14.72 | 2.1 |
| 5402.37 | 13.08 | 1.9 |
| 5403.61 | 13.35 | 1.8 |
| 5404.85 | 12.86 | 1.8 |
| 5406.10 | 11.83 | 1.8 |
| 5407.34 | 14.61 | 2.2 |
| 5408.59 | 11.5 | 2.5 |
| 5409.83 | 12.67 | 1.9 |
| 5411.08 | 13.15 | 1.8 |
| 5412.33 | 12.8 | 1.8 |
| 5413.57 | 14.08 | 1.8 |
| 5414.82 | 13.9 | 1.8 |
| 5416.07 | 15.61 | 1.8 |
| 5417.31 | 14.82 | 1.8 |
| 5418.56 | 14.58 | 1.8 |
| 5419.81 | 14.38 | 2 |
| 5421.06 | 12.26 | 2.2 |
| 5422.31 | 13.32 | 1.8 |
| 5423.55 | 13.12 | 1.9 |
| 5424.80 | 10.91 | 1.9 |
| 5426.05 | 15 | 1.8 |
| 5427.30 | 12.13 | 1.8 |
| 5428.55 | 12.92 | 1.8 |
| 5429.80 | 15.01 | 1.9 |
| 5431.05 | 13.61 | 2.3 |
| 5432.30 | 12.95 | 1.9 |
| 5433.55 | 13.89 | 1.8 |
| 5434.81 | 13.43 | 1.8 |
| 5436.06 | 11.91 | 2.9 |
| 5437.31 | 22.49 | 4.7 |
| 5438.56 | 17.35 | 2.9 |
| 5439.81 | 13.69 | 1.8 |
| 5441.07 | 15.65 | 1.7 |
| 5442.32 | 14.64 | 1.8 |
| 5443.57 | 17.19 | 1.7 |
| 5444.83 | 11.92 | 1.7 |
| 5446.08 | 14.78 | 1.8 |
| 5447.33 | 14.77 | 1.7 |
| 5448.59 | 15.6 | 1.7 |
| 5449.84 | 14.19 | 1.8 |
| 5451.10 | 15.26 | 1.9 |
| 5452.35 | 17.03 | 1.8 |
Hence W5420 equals 2.0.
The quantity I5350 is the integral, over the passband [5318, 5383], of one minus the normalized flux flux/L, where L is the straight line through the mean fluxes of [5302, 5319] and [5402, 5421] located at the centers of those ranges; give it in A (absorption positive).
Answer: 4.0 A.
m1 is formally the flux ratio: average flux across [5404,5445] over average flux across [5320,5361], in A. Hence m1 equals 1.02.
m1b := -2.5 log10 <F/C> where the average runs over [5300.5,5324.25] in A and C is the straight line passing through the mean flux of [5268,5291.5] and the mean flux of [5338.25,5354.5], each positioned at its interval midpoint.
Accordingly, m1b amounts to -0.11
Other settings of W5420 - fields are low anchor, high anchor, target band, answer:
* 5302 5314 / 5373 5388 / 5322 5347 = 3.47 A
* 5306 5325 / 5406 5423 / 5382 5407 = -1.67 A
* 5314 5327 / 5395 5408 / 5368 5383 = 0.76 A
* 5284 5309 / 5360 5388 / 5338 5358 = 2.28 A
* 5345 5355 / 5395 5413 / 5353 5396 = -3.61 A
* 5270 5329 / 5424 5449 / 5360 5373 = 0.44 A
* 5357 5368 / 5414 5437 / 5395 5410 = 0.54 A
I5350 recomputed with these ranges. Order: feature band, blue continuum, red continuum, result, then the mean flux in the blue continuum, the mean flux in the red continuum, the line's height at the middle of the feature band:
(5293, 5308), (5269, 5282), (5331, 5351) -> -0.4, 13.4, 13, 13.2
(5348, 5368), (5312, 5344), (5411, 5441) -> -0.6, 13.8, 14.1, 13.9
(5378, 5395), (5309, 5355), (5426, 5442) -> -0.9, 13.8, 14.6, 14.2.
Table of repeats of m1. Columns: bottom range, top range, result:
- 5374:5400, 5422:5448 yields 0.97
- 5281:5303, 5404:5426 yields 0.93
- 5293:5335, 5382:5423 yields 1.01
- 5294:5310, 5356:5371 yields 1.03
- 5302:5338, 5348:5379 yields 0.97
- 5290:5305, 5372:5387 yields 1.09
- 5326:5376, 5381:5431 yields 1.04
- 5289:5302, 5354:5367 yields 1.04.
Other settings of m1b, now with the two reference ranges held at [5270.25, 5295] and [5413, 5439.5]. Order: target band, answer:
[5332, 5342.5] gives 0.030 mag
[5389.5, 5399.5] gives 0.026 mag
